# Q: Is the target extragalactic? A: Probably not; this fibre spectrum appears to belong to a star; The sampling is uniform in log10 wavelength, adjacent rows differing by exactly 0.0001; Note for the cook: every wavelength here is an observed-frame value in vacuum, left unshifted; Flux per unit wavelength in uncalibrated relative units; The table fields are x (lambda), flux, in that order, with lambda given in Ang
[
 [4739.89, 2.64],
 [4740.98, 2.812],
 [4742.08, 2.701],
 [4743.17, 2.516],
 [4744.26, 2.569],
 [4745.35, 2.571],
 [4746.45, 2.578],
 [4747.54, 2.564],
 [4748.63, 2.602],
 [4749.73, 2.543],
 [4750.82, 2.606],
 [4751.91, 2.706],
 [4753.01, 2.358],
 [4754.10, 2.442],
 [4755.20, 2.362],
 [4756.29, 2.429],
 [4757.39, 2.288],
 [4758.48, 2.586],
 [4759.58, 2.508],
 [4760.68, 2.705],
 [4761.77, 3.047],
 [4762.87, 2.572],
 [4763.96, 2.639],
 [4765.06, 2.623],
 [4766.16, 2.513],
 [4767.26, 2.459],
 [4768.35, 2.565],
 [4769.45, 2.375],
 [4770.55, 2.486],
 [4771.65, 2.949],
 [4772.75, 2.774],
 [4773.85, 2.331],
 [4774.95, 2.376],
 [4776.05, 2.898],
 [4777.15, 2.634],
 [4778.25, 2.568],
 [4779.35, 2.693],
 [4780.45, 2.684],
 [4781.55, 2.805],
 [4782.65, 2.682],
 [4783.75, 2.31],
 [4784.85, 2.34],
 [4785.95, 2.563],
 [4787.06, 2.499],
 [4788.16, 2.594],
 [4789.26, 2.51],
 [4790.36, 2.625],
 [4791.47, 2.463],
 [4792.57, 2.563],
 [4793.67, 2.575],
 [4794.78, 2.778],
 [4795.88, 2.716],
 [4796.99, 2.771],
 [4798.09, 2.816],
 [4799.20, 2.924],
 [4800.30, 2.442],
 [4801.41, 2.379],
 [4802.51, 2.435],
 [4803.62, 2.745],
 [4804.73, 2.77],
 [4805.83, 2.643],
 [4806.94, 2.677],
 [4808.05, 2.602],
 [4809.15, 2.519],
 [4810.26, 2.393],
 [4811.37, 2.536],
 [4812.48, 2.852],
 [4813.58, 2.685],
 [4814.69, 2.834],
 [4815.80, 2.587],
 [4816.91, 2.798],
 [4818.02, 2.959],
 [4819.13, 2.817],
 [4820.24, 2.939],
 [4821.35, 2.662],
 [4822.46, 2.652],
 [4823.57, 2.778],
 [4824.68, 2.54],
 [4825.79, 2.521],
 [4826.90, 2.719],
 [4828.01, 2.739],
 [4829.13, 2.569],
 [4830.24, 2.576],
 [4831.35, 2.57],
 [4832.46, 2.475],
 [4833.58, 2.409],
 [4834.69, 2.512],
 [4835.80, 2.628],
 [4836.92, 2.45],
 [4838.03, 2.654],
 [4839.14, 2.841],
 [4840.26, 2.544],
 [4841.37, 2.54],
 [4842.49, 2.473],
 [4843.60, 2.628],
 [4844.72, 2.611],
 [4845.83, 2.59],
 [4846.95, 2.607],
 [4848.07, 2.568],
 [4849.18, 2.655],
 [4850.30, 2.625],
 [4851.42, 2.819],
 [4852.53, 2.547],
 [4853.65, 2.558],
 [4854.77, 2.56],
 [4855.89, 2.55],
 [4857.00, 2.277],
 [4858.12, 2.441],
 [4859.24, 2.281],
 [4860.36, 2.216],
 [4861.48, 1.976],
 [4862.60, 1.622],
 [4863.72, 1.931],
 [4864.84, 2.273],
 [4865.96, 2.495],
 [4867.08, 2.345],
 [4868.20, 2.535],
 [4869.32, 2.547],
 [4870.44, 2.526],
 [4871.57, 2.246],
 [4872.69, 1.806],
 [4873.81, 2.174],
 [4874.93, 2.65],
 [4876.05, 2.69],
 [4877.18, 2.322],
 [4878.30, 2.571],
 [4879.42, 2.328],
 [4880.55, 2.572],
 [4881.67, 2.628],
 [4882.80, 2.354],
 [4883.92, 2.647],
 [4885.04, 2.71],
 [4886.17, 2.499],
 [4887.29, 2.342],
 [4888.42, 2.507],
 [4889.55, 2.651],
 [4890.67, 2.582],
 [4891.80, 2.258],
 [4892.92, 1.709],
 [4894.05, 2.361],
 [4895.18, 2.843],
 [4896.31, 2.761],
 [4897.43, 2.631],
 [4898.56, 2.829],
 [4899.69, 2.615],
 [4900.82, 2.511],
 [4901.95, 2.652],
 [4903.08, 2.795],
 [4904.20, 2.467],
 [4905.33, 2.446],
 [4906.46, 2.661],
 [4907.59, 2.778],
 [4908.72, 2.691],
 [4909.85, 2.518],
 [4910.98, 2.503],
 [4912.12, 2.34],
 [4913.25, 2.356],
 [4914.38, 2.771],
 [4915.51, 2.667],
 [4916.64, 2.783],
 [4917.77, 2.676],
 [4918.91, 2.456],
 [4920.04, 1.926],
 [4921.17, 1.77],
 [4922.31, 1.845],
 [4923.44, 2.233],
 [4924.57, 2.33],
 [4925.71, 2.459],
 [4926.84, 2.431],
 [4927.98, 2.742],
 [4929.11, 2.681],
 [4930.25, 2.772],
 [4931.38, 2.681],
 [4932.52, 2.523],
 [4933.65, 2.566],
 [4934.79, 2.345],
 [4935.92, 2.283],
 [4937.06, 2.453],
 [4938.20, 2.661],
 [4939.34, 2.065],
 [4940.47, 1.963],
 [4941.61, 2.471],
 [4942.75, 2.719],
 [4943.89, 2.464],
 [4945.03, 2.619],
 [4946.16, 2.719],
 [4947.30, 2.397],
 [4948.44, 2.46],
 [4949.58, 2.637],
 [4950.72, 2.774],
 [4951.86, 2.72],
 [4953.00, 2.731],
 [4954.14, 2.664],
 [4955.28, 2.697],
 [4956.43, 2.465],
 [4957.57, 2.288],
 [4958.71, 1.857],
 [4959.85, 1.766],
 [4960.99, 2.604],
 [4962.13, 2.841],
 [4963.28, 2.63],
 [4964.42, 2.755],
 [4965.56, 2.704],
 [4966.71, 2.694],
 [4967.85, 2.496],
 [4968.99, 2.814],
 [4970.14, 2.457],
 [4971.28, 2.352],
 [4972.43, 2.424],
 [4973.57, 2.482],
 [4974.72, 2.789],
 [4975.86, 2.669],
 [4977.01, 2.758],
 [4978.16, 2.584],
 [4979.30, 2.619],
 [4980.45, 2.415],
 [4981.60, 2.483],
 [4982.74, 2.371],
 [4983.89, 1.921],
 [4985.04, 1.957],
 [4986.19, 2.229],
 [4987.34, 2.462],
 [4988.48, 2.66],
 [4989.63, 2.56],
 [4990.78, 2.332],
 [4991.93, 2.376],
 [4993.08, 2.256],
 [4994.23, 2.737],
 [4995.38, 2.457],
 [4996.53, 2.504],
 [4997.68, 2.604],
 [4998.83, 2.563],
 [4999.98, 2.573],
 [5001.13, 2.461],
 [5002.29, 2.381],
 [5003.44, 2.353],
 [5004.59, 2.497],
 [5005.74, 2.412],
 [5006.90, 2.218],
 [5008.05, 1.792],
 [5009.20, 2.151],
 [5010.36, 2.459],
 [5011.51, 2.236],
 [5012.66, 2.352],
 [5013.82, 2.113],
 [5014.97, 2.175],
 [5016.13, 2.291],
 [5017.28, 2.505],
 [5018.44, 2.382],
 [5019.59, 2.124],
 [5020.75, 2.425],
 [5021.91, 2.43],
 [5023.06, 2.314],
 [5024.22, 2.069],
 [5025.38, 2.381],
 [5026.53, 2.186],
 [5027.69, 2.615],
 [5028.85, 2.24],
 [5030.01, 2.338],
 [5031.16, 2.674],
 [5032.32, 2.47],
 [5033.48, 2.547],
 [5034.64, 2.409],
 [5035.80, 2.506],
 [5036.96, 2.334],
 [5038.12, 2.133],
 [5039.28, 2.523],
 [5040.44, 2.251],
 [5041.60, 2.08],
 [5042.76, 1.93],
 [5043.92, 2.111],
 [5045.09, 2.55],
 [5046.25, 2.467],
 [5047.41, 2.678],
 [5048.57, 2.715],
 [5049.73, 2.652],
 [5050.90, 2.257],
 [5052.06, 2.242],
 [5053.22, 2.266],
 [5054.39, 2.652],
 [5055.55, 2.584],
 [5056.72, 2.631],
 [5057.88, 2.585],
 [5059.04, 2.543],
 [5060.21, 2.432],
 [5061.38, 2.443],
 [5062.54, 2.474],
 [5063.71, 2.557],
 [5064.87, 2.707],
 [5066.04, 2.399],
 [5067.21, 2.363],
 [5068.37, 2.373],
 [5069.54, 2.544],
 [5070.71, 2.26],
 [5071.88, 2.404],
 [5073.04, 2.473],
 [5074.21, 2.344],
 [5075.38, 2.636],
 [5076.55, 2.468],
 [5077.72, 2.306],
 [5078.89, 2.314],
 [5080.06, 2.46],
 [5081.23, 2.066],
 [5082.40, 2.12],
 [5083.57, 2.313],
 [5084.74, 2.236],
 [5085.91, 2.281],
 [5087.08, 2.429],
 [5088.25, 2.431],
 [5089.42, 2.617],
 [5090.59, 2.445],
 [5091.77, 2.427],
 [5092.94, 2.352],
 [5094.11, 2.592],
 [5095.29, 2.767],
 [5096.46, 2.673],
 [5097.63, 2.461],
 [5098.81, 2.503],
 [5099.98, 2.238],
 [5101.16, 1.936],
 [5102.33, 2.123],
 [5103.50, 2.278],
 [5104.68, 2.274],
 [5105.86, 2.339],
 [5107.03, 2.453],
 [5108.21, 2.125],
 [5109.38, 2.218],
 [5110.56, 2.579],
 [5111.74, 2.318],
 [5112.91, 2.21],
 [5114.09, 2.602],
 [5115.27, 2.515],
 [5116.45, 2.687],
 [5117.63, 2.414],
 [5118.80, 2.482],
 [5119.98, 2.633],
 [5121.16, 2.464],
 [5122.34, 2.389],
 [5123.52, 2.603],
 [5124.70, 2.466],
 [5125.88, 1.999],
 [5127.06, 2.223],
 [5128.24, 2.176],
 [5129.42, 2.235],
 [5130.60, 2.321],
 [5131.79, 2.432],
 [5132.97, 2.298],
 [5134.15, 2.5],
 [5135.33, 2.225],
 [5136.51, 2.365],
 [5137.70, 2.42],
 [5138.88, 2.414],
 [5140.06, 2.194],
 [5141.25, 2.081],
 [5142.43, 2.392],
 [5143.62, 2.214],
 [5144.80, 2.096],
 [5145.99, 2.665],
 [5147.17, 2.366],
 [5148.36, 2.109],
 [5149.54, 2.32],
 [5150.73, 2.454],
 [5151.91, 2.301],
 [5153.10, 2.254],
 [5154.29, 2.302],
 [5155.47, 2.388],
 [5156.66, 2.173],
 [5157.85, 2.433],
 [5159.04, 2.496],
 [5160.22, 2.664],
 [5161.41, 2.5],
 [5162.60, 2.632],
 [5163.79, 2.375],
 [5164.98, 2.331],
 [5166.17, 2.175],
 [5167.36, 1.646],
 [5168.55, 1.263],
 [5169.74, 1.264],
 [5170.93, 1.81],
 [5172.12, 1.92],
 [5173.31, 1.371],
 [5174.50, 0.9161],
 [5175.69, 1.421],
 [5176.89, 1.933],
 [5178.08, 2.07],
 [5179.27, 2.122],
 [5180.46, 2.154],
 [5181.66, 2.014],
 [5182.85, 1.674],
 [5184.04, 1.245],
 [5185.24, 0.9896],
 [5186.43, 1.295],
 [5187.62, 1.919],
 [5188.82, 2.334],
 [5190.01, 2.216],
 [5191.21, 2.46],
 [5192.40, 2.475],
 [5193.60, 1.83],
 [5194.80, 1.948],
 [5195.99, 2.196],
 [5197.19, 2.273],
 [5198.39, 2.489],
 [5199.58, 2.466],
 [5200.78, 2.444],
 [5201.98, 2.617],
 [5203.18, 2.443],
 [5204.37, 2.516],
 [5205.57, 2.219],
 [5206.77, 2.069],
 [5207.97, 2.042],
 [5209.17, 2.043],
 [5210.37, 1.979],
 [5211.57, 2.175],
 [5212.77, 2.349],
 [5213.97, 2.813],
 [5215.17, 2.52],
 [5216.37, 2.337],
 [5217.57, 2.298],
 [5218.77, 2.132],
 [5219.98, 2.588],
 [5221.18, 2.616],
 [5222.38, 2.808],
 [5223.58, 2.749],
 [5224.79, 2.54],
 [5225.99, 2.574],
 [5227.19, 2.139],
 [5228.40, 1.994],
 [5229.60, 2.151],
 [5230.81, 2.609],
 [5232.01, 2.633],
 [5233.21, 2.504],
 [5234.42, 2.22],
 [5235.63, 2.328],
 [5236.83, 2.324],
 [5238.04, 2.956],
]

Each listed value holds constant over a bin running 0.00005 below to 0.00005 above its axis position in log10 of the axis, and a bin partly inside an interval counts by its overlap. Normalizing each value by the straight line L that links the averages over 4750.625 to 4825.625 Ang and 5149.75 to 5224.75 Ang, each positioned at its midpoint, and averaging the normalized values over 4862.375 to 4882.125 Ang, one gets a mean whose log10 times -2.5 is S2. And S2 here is 0.07 mag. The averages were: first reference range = 2.62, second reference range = 2.15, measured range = 2.36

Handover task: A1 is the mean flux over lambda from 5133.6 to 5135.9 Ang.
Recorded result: 2.36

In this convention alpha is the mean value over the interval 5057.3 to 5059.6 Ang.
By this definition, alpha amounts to 2.57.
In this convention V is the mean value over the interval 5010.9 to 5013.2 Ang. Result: 2.3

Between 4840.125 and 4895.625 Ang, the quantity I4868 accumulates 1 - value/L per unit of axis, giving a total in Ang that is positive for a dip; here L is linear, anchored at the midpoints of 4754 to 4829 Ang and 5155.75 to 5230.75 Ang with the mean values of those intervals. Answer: 2.1 Ang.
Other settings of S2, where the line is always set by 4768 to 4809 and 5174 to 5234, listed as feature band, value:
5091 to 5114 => -0.03 mag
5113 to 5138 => -0.06 mag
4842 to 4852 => -0.03 mag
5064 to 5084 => -0.03 mag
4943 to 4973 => -0.05 mag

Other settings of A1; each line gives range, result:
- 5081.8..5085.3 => 2.22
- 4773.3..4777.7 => 2.56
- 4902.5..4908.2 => 2.63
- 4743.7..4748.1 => 2.57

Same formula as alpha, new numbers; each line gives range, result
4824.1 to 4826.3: 2.54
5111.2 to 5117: 2.47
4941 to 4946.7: 2.59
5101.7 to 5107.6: 2.29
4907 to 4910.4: 2.66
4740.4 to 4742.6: 2.75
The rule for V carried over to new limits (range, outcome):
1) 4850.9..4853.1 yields 2.69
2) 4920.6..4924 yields 1.95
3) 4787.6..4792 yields 2.55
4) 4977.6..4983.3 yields 2.5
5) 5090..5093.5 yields 2.41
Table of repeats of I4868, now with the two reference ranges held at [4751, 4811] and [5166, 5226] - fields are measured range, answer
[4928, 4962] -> -1.5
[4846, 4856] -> -0.4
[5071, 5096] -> -2.0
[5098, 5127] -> -2.4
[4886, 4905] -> -0.6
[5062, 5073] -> -1.0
